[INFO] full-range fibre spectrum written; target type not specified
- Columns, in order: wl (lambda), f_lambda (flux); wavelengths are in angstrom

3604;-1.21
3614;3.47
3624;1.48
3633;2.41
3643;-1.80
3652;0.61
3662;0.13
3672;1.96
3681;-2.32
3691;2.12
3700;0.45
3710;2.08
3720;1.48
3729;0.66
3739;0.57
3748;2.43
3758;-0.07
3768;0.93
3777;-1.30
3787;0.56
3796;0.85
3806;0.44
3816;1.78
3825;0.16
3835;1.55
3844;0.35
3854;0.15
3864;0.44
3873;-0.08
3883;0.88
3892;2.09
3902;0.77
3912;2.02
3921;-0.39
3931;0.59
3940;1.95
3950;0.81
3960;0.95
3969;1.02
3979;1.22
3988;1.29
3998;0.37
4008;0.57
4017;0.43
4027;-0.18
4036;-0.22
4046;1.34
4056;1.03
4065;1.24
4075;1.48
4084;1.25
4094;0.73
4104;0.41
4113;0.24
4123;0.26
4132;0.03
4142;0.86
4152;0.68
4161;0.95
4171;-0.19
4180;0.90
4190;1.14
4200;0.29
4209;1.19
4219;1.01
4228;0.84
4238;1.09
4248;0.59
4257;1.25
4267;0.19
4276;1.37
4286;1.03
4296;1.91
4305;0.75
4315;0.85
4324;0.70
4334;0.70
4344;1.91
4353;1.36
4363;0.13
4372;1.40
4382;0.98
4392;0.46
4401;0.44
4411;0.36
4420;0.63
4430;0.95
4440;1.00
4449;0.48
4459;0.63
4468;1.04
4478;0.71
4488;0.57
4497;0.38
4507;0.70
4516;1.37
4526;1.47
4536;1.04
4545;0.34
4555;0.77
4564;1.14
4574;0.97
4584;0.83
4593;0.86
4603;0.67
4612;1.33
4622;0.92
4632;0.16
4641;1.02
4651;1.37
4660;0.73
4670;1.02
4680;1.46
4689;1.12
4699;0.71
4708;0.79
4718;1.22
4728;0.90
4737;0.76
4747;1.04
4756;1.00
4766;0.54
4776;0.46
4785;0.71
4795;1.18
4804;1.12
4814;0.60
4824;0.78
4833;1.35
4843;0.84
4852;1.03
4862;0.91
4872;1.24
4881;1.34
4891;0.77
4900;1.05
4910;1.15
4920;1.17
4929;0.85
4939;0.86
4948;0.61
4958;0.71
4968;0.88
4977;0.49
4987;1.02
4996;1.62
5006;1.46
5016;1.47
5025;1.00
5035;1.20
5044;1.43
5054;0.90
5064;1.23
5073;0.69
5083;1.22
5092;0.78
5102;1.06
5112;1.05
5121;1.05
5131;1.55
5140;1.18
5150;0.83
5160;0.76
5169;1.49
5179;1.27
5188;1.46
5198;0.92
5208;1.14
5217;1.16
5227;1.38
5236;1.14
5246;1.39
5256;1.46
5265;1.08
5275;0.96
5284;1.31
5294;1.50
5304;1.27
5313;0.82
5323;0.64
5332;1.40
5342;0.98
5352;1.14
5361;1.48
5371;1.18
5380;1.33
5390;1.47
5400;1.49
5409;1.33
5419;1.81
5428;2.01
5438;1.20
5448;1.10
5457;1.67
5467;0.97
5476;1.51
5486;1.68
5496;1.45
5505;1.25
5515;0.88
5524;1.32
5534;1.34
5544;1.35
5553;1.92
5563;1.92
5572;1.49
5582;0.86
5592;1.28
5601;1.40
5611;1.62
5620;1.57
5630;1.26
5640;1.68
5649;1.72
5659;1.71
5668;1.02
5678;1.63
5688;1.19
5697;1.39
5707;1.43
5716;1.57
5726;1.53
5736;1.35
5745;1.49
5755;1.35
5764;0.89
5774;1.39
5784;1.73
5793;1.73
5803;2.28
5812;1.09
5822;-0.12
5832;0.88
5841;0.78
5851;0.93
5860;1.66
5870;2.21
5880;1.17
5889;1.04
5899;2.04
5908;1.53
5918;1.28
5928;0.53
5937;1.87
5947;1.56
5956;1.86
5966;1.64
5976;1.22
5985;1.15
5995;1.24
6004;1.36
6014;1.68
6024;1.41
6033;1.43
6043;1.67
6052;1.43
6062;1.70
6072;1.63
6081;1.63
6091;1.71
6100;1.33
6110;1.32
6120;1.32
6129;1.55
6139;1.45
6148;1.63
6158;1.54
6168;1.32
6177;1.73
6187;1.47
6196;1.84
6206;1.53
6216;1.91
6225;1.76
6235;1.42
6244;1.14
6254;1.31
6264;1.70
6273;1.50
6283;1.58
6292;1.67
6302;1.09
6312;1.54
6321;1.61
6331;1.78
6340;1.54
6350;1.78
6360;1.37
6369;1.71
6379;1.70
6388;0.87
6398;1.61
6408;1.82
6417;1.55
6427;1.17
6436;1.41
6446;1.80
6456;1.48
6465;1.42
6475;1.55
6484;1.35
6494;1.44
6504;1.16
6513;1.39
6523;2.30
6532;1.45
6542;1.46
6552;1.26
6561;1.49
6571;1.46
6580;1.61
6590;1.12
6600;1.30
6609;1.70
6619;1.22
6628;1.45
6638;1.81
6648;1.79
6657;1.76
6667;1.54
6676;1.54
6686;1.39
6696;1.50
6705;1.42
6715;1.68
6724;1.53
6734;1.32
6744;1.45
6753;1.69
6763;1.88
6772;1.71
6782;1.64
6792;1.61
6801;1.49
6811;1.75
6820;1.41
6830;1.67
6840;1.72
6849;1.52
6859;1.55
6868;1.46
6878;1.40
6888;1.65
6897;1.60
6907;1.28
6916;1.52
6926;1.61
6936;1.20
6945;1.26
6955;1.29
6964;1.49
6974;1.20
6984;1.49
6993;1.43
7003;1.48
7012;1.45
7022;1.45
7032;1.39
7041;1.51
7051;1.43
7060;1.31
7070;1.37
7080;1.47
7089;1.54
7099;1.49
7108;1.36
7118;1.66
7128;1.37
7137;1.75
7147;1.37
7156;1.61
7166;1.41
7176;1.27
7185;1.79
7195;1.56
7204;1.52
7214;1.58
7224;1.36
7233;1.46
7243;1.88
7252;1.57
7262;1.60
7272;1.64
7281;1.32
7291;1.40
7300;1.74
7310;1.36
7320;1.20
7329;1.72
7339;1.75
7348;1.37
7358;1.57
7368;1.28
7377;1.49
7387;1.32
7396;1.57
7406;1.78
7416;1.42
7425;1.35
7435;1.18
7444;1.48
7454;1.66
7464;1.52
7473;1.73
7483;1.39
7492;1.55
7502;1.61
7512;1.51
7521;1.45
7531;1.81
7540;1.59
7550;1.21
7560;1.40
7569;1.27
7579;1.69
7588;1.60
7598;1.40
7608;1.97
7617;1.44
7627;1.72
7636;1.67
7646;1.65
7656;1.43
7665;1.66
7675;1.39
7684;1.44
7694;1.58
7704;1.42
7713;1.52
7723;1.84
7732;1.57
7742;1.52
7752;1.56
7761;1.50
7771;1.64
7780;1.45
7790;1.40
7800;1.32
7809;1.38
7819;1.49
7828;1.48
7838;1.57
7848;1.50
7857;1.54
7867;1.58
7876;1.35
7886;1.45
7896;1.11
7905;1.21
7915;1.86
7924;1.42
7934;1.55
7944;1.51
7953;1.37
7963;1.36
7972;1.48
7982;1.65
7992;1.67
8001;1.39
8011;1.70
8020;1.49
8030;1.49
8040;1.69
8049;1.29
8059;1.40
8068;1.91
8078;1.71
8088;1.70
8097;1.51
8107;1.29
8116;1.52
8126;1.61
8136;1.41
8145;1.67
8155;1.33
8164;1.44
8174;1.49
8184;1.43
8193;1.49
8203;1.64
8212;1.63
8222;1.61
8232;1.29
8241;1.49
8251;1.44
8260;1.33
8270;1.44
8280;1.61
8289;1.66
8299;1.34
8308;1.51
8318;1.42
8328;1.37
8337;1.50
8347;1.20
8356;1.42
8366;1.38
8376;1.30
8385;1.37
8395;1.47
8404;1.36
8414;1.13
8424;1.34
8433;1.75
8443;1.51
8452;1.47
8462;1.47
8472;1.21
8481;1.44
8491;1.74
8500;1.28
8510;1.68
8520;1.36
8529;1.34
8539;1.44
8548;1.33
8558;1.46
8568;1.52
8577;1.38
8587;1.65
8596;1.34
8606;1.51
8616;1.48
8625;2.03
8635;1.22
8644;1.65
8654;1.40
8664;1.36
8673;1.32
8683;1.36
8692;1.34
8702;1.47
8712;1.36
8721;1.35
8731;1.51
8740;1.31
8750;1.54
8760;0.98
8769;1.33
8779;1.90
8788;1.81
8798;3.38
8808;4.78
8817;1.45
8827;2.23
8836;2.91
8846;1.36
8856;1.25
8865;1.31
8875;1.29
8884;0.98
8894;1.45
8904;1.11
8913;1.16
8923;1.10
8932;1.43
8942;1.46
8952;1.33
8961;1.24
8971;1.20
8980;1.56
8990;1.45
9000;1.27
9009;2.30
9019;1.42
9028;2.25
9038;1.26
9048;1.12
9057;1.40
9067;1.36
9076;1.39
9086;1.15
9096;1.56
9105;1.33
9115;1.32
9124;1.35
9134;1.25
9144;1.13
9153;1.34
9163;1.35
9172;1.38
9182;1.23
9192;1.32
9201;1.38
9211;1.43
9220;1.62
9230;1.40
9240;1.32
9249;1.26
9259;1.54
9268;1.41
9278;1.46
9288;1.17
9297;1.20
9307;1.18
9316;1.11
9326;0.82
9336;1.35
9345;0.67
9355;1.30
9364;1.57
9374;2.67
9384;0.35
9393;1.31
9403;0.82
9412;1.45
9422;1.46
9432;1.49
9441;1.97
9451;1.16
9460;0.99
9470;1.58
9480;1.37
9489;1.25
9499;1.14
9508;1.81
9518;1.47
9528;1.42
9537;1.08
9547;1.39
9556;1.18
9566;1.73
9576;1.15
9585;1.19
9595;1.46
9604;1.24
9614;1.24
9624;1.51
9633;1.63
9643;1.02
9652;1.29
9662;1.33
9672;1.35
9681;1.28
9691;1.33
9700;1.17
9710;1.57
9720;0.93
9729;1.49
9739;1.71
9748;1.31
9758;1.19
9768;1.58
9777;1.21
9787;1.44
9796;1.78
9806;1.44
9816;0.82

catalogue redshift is 0.34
